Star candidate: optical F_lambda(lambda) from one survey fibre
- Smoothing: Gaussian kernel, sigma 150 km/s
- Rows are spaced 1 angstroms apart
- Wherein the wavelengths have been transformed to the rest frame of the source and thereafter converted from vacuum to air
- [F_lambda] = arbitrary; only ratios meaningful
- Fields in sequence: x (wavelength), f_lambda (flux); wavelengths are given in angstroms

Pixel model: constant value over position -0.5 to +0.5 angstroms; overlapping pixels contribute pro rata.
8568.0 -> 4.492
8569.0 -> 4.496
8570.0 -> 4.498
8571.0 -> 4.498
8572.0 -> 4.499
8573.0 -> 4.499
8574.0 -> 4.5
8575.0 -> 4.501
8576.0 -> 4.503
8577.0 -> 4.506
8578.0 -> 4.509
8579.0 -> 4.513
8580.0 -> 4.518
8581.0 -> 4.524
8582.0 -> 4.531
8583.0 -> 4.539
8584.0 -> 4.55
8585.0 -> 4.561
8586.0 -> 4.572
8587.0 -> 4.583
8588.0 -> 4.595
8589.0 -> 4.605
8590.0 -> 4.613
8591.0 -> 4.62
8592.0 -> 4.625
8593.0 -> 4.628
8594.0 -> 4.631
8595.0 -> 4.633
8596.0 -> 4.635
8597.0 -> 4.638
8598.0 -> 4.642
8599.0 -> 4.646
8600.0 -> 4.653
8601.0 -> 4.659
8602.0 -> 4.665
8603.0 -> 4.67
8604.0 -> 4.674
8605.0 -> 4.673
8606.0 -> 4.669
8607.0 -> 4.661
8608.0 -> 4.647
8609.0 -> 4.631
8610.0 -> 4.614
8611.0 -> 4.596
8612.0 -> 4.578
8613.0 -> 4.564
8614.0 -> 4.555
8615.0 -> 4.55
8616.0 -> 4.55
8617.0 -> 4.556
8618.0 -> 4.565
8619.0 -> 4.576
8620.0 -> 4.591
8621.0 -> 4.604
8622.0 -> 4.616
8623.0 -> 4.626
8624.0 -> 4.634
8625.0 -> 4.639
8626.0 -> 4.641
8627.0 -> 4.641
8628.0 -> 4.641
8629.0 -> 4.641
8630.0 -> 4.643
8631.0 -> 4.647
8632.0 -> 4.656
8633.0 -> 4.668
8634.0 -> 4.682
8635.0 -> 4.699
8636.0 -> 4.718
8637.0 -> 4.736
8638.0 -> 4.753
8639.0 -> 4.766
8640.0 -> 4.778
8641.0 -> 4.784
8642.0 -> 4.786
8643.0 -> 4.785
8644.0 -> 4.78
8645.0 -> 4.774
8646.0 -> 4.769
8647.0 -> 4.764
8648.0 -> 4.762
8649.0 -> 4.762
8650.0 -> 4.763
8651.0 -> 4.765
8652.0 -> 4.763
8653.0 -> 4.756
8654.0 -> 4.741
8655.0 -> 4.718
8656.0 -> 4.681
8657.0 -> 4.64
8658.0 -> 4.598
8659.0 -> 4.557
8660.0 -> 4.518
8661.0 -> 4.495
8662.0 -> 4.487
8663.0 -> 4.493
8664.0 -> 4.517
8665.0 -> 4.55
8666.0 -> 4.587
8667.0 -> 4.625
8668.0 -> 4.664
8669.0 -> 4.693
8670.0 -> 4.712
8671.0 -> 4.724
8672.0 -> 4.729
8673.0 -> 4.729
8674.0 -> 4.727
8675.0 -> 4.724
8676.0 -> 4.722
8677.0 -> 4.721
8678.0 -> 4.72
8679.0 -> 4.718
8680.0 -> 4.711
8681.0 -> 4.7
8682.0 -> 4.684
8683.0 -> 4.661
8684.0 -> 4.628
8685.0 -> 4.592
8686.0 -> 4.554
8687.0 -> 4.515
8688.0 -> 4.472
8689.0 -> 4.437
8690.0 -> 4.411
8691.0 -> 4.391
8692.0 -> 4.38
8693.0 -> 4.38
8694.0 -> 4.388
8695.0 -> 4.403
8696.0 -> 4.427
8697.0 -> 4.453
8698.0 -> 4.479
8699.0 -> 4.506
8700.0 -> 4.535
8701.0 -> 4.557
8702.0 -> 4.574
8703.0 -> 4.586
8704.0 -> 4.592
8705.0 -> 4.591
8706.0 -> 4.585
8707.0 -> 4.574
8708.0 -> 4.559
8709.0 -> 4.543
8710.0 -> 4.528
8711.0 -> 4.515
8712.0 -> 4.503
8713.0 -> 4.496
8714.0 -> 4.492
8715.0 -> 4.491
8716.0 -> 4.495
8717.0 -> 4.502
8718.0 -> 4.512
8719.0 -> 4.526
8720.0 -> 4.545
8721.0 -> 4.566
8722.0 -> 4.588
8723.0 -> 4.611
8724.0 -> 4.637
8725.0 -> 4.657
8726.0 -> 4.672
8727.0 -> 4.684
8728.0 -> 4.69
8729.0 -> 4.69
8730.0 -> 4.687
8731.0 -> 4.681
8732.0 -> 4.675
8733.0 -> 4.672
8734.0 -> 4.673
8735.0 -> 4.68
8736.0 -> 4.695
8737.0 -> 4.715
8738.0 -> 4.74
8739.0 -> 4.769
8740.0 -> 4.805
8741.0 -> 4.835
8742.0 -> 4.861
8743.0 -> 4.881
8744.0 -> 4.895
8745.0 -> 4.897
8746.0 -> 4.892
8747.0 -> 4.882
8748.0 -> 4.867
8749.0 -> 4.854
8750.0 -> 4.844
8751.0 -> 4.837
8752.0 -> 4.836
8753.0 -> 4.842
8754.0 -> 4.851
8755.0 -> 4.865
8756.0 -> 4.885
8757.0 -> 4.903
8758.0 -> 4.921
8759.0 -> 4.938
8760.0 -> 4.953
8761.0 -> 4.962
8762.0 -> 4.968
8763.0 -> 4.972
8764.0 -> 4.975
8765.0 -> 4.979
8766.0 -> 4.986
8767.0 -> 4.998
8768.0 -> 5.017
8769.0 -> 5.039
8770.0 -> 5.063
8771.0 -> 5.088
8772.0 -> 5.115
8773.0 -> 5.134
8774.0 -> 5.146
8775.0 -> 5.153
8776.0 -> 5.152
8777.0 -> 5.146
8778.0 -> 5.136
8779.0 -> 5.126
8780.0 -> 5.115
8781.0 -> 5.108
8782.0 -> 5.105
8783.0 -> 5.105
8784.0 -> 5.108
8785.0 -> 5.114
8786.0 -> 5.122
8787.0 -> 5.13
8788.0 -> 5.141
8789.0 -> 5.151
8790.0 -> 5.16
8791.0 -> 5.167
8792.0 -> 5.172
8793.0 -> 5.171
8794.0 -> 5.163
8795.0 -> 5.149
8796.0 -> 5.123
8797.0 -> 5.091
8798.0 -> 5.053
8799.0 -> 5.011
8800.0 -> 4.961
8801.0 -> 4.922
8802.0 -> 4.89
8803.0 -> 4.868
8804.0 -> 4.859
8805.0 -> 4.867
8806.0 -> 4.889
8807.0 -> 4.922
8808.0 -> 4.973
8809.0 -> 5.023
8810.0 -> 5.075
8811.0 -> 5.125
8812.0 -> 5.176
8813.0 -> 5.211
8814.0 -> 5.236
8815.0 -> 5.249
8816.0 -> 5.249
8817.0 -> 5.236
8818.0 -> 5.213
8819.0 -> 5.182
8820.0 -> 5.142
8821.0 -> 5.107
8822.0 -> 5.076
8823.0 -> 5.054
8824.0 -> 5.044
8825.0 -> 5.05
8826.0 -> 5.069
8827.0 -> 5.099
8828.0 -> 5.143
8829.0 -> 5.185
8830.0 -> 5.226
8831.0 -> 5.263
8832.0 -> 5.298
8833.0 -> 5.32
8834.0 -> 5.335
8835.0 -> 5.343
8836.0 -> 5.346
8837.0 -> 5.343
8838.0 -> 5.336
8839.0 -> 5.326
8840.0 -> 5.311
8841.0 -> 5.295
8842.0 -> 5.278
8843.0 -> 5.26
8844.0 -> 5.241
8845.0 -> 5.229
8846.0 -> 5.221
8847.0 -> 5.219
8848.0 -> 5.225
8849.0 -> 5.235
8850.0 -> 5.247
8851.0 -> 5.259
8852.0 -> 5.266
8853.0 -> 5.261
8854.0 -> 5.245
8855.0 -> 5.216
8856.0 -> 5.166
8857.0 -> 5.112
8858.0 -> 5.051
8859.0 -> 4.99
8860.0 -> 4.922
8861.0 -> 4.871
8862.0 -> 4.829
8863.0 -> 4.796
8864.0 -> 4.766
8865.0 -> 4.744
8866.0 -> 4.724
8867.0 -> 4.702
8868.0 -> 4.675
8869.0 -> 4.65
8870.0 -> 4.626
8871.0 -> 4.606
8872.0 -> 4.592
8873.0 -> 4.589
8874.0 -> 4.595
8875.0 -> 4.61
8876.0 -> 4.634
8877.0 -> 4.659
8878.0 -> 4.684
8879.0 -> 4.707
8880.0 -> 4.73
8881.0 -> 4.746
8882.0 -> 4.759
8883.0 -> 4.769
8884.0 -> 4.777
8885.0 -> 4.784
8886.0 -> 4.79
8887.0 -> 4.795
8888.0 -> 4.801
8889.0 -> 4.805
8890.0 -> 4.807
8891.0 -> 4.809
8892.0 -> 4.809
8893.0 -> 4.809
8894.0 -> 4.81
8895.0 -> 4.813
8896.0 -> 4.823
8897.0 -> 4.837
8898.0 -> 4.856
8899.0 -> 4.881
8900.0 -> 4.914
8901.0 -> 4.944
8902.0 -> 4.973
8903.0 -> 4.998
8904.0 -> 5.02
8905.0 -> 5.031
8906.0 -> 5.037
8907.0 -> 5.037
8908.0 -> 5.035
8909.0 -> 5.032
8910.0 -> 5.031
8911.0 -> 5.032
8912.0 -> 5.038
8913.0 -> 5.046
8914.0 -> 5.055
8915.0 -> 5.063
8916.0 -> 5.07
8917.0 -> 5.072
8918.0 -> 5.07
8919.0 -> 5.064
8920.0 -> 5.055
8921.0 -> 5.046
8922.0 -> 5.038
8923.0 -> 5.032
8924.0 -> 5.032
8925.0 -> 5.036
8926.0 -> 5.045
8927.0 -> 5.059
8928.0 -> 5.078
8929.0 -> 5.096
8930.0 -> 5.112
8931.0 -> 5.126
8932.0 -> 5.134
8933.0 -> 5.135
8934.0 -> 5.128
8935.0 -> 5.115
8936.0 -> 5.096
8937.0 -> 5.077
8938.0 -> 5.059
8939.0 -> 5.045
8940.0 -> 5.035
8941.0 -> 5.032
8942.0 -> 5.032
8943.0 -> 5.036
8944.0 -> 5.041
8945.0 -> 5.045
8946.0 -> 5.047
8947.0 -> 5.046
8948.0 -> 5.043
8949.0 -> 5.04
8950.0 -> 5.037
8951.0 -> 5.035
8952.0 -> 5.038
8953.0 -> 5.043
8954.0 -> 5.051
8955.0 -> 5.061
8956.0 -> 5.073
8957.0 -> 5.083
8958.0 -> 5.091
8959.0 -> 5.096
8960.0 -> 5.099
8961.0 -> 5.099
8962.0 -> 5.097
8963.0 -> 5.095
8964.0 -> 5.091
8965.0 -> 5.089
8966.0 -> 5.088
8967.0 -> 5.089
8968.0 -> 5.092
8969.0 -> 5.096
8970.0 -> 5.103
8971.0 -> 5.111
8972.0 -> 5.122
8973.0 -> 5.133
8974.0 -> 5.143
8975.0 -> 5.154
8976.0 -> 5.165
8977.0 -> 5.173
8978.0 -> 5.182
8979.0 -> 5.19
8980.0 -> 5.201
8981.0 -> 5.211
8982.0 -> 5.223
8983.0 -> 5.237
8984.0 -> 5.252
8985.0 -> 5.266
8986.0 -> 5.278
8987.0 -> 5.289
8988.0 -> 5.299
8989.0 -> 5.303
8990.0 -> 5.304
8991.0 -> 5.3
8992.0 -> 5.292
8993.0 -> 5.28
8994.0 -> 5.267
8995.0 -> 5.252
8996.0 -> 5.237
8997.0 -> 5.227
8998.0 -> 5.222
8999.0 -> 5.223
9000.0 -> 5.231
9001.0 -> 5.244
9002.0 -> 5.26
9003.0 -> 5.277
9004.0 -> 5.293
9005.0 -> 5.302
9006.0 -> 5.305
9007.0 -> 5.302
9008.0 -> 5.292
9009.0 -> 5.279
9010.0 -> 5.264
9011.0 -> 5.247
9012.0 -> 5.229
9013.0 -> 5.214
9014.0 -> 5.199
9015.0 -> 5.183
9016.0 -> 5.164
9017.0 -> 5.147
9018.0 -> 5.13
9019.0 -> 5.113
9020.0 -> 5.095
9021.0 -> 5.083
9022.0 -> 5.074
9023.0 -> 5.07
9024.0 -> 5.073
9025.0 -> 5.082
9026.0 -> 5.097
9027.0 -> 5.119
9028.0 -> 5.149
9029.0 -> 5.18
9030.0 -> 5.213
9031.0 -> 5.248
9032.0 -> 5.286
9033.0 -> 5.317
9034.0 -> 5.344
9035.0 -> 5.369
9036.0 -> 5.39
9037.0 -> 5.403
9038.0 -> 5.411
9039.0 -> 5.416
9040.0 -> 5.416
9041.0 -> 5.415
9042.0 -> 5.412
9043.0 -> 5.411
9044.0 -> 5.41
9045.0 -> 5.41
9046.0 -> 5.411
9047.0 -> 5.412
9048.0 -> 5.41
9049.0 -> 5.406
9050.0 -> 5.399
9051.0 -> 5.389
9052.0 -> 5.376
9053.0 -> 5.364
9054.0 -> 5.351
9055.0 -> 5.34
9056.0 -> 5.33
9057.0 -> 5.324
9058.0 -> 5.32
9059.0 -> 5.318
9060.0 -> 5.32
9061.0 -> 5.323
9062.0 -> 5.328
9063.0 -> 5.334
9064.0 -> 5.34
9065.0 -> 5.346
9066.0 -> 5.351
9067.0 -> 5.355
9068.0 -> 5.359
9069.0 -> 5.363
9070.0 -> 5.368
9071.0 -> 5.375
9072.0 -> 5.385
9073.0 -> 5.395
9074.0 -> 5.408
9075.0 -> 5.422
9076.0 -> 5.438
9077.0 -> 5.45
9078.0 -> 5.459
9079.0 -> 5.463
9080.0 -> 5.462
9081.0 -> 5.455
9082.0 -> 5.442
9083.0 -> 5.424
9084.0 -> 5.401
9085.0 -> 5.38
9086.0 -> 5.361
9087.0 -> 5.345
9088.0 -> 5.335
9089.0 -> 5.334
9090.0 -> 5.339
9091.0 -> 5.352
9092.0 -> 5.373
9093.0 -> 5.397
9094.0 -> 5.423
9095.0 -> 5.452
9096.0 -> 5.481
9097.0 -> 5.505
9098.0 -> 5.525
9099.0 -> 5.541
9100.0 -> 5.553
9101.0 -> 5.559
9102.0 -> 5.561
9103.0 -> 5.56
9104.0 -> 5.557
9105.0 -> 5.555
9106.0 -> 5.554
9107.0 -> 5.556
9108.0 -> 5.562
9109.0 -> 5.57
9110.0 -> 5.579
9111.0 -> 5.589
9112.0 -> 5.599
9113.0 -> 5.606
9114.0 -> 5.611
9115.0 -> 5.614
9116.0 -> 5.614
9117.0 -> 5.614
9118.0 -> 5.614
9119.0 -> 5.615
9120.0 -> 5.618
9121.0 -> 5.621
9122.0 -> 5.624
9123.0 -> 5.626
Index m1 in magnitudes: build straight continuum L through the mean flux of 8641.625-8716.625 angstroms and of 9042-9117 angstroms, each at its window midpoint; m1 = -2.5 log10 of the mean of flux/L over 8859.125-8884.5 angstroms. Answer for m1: 0.065 mag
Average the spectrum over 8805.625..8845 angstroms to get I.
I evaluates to 5.19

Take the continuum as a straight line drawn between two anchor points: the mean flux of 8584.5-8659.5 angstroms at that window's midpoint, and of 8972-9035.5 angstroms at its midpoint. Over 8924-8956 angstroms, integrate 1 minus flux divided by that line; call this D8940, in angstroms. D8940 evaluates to 0.4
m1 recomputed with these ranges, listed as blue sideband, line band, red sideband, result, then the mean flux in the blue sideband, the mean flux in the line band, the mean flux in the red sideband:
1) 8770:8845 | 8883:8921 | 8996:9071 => 0.057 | 5.14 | 4.94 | 5.29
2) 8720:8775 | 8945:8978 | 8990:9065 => 0.019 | 4.84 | 5.09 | 5.28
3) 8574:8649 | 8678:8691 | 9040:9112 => 0.040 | 4.63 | 4.59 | 5.42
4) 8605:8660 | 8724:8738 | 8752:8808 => 0.052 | 4.67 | 4.68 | 5.03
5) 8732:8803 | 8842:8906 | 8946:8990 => 0.035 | 4.98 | 4.9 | 5.13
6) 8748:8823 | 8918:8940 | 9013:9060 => 0.022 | 5.05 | 5.08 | 5.28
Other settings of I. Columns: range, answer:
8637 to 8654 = 4.77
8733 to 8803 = 4.98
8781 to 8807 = 5.06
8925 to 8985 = 5.1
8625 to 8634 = 4.65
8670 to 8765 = 4.67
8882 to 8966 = 5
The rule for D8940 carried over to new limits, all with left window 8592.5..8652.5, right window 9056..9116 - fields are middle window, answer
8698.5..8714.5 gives 0.9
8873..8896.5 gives 1.6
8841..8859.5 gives -0.6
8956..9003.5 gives 0.7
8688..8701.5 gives 1.0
